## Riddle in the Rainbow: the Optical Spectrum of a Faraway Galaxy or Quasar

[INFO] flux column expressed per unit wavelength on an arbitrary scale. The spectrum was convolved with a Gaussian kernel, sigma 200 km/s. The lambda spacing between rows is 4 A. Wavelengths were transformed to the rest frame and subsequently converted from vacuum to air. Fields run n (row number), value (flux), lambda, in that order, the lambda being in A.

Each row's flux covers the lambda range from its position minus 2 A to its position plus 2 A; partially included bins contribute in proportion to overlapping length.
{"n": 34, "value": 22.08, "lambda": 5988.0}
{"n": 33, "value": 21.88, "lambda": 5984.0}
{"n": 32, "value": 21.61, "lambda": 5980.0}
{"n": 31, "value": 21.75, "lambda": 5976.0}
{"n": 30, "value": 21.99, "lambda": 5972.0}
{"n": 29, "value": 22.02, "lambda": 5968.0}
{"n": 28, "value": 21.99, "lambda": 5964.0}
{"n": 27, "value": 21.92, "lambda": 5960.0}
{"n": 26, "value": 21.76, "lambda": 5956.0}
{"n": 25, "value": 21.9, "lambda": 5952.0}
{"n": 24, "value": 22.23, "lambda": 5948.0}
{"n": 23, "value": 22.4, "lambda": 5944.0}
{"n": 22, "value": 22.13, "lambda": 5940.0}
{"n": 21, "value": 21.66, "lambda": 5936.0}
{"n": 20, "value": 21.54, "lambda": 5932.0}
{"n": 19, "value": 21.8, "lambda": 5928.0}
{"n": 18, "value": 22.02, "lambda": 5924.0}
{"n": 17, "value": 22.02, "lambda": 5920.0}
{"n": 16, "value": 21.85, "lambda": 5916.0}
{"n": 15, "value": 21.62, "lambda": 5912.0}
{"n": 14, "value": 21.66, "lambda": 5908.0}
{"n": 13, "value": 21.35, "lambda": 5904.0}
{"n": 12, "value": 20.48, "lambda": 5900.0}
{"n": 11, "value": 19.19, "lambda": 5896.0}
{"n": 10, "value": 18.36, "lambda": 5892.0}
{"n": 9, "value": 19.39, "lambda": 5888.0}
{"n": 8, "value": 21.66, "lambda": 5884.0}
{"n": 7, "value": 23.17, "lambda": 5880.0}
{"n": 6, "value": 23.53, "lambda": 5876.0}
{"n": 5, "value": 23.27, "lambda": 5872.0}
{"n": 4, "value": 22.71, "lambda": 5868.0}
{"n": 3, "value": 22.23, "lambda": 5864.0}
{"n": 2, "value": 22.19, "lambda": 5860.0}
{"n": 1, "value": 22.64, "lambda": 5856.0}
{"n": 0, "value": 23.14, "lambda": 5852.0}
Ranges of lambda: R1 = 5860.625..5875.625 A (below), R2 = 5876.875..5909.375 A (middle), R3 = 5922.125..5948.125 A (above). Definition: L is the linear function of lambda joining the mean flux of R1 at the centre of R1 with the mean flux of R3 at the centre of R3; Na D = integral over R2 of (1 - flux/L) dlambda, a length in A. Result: 2.5 A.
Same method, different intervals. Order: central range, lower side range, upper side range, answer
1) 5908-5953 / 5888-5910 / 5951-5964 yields -1.8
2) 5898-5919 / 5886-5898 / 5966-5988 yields -2.0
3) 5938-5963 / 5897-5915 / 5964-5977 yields -0.4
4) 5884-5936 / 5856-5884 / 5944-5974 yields 3.3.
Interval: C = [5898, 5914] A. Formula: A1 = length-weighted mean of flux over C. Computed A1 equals 21.3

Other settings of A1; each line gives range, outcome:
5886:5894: 18.9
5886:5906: 19.8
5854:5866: 22.4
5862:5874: 22.7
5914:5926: 22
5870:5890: 22.2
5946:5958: 22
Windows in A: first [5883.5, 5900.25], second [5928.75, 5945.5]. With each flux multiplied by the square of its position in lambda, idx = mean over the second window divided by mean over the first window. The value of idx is 1.14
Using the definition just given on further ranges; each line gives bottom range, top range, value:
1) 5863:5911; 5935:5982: 1.05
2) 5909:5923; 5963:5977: 1.02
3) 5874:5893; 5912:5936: 1.03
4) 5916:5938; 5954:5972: 1.02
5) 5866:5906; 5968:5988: 1.06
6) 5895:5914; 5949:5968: 1.07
